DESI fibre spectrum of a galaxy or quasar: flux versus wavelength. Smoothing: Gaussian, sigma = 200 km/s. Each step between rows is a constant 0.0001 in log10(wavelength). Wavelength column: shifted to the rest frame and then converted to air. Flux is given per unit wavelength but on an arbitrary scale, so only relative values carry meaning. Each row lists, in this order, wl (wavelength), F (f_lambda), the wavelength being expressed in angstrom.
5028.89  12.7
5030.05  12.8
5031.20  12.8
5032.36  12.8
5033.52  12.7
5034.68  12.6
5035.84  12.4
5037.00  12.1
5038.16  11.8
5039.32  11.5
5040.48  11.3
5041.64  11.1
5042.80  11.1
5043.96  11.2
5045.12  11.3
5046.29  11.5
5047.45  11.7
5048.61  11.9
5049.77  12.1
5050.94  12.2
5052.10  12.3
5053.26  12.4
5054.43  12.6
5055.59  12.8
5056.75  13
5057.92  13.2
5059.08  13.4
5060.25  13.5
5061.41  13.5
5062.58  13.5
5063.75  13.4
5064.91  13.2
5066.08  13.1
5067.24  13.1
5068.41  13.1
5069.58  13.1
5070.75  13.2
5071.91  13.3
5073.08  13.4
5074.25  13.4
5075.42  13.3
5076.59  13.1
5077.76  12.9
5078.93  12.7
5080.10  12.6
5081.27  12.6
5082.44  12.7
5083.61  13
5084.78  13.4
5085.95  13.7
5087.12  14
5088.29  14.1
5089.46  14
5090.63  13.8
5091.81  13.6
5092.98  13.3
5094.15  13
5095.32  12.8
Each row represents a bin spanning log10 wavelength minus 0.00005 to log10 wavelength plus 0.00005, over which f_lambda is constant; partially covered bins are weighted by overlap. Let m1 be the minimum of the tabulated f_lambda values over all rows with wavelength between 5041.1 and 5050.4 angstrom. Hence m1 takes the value 11.1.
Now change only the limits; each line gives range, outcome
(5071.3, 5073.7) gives 13.3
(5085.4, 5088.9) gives 13.7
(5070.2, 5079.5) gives 12.7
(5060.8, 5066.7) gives 13.1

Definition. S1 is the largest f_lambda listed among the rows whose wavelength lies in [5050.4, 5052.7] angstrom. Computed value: 12.3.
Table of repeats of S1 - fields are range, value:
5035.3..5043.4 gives 12.4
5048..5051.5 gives 12.2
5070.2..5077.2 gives 13.4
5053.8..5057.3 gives 13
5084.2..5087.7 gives 14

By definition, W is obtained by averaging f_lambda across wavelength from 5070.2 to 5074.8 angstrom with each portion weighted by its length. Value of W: 13.3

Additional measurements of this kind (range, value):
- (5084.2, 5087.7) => 13.7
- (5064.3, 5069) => 13.1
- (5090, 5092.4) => 13.7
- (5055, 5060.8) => 13.2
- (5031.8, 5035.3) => 12.7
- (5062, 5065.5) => 13.4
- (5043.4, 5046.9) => 11.3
